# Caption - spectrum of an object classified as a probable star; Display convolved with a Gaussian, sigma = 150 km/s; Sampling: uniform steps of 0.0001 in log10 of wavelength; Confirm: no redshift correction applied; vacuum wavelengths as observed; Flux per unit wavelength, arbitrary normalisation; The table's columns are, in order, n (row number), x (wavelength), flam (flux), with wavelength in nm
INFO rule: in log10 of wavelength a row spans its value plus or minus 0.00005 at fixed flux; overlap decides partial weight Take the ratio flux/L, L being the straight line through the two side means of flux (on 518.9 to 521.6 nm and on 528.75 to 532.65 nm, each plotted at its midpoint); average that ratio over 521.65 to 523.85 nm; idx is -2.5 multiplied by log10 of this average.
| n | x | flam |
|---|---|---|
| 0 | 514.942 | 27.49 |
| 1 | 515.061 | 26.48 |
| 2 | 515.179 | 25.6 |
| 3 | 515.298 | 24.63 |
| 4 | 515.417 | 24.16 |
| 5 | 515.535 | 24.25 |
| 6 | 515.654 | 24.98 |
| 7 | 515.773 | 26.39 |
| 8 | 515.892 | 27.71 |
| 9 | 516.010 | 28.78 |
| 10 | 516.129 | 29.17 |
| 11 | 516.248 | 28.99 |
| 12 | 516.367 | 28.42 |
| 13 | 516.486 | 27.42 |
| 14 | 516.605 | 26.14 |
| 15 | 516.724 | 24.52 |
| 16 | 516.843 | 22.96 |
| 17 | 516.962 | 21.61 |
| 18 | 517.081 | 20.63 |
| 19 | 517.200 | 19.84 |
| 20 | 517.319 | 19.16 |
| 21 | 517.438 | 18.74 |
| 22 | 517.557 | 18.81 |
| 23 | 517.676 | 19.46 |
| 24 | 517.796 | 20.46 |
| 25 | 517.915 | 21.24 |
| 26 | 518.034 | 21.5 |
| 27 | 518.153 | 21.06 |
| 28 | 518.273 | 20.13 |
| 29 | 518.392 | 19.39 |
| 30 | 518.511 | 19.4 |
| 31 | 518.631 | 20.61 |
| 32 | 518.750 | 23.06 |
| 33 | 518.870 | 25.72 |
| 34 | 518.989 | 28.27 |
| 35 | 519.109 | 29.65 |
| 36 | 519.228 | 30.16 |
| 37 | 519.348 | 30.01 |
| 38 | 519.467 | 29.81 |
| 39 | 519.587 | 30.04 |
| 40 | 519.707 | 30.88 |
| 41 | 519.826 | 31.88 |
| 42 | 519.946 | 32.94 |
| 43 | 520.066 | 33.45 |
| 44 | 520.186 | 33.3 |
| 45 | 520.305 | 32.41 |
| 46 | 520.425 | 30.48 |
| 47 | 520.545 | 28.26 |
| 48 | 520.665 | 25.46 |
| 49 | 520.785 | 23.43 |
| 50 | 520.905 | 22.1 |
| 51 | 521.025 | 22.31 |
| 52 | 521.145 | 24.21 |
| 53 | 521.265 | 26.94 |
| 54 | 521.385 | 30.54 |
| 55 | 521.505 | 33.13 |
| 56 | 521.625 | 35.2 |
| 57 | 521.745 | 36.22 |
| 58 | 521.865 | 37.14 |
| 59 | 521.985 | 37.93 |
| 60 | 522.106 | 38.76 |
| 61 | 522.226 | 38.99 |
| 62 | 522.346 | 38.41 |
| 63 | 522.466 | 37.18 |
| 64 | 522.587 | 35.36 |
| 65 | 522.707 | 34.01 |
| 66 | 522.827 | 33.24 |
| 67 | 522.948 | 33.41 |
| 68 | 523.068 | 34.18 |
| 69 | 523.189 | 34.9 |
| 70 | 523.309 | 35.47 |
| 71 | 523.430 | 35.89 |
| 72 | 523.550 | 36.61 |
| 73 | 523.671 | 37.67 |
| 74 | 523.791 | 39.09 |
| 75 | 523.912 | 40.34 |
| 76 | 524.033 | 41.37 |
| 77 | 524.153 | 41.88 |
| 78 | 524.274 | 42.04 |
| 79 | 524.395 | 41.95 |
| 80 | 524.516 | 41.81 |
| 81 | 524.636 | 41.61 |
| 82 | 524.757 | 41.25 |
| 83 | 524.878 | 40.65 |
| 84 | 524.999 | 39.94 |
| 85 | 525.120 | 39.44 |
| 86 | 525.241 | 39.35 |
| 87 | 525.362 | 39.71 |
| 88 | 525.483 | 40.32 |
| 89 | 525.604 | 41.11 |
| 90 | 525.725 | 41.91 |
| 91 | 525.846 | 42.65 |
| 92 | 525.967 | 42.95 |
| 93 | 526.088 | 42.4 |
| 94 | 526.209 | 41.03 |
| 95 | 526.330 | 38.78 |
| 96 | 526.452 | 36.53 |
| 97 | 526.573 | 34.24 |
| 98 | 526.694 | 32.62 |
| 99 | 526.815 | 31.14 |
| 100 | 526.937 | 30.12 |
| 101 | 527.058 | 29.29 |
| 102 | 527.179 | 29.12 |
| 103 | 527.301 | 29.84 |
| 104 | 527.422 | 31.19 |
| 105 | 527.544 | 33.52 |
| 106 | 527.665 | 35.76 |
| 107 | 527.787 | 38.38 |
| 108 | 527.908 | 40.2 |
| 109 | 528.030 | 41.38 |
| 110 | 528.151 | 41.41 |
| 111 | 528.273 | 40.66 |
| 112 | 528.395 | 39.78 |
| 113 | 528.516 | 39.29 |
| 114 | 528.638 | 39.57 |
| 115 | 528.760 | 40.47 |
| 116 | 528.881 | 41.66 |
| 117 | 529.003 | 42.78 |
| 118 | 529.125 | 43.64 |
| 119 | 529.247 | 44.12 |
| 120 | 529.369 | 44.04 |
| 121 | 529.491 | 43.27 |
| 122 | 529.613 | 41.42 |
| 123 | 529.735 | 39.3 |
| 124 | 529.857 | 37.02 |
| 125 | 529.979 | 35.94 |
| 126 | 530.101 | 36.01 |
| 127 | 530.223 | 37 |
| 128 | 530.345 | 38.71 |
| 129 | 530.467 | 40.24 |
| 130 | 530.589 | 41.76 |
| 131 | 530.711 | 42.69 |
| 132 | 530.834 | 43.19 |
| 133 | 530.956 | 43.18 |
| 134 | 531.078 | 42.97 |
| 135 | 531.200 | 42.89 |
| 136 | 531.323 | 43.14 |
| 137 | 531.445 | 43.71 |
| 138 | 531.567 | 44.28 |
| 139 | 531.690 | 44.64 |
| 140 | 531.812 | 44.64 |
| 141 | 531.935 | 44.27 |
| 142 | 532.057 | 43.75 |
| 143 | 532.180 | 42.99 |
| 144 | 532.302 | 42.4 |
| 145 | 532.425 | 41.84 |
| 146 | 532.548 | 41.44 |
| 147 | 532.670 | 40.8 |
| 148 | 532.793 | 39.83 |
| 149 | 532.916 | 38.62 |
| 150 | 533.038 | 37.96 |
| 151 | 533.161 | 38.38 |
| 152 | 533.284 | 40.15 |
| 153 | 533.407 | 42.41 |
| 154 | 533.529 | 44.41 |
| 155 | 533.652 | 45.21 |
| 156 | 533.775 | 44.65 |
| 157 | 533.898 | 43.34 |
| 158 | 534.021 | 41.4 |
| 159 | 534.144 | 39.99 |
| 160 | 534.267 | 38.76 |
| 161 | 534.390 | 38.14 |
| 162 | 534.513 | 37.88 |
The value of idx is -0.13 mag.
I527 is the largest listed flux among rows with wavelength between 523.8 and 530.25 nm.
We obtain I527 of 44.12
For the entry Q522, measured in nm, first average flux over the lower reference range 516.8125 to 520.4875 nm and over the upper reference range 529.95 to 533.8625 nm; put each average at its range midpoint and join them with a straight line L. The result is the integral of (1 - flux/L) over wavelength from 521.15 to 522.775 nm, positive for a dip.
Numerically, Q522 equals -0.316 nm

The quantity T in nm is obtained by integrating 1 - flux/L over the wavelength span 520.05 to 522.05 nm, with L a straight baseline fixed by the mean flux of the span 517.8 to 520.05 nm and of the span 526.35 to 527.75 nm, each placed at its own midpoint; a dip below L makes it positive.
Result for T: -0.18 nm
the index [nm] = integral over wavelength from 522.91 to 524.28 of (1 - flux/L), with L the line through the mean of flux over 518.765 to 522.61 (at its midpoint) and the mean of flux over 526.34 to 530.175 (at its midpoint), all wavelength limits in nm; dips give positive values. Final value -0.16 nm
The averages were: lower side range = 31.1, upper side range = 37.6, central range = 37.6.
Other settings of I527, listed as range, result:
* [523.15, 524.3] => 42.04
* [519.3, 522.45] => 38.99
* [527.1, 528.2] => 41.41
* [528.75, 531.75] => 44.64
